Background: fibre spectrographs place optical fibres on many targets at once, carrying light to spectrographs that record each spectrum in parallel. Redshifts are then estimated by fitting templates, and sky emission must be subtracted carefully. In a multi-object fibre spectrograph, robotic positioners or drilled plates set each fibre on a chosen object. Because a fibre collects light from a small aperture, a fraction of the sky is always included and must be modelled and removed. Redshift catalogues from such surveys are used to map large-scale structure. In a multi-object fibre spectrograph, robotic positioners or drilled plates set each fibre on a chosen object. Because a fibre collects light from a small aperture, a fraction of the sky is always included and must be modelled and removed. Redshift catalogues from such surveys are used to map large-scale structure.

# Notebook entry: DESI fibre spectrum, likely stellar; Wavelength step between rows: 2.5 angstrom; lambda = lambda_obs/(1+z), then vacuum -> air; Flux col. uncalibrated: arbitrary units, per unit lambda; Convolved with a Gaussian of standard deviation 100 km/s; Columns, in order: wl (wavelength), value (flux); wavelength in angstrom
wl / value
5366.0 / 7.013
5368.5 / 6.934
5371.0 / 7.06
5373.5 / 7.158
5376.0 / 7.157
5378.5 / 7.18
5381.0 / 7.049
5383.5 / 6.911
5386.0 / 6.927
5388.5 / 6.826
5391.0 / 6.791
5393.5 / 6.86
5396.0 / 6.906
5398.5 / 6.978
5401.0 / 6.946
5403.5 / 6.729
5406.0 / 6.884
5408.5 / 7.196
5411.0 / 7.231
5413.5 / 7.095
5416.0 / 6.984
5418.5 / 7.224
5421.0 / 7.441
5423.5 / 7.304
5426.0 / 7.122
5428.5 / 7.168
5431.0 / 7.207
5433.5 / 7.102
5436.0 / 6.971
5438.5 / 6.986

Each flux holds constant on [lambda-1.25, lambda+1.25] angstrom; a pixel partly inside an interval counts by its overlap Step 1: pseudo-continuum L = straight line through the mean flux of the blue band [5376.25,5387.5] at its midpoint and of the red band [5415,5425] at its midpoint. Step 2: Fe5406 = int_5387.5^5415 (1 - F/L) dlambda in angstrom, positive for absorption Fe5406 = 0.7 angstrom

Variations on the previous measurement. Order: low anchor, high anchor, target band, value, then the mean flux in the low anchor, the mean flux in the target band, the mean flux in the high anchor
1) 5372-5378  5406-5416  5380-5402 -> 0.7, 7.16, 6.91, 7.11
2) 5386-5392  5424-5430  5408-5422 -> -0.3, 6.83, 7.19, 7.17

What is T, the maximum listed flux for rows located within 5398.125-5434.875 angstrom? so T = 7.441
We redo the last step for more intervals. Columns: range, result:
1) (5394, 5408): 6.978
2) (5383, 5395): 6.927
